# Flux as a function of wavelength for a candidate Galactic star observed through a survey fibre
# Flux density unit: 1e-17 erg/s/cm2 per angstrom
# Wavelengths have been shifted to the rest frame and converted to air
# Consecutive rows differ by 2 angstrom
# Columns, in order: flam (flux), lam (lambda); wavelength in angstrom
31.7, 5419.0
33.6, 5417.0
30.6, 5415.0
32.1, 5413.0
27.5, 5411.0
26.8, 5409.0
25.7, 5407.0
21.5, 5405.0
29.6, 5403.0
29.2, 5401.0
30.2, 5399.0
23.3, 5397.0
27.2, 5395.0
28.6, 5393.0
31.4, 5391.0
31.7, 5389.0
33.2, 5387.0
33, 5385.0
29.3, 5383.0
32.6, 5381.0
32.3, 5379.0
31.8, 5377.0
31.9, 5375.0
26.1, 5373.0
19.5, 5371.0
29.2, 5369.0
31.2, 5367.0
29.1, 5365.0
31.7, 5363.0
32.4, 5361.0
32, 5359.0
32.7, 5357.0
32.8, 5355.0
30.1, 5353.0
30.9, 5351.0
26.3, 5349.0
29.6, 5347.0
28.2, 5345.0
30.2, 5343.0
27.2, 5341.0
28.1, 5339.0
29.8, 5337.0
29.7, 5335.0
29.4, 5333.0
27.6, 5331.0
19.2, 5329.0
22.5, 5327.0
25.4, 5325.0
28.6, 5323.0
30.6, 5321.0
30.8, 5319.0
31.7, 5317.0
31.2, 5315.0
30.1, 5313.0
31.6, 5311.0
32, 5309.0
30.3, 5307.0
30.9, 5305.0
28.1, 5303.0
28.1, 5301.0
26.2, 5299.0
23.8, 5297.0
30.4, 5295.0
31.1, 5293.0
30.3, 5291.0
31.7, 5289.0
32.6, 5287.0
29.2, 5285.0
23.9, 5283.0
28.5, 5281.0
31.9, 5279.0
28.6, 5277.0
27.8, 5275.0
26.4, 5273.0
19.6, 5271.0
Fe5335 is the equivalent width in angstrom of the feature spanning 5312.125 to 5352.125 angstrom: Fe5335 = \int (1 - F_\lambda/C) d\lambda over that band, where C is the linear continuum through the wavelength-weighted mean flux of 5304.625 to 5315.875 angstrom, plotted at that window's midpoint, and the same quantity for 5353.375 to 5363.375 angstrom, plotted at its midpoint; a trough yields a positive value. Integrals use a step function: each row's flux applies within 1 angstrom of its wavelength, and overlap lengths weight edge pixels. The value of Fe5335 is 4.1 angstrom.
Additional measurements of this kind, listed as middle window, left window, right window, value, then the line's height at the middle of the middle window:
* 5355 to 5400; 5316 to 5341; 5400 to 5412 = -4.9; 27.1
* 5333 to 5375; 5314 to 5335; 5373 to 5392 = 0.4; 29.7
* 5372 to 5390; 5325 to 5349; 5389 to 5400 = -2.0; 28.2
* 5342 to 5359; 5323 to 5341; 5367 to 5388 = -1.3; 28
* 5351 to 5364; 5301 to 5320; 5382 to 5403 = -0.8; 30.1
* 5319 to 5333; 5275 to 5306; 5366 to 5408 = 1.3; 29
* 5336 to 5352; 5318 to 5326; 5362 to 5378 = 0.0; 28.8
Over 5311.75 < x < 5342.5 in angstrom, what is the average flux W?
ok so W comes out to 28.2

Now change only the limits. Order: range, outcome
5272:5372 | 29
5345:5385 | 30.1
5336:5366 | 30.1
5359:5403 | 29.8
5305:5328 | 29.6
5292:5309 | 28.8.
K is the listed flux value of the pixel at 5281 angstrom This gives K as 28.5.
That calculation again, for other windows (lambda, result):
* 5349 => 26.3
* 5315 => 31.2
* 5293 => 31.1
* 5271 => 19.6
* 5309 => 32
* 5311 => 31.6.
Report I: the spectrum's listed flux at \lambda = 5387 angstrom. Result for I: 33.2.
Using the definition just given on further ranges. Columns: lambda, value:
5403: 29.6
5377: 31.8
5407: 25.7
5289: 31.7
